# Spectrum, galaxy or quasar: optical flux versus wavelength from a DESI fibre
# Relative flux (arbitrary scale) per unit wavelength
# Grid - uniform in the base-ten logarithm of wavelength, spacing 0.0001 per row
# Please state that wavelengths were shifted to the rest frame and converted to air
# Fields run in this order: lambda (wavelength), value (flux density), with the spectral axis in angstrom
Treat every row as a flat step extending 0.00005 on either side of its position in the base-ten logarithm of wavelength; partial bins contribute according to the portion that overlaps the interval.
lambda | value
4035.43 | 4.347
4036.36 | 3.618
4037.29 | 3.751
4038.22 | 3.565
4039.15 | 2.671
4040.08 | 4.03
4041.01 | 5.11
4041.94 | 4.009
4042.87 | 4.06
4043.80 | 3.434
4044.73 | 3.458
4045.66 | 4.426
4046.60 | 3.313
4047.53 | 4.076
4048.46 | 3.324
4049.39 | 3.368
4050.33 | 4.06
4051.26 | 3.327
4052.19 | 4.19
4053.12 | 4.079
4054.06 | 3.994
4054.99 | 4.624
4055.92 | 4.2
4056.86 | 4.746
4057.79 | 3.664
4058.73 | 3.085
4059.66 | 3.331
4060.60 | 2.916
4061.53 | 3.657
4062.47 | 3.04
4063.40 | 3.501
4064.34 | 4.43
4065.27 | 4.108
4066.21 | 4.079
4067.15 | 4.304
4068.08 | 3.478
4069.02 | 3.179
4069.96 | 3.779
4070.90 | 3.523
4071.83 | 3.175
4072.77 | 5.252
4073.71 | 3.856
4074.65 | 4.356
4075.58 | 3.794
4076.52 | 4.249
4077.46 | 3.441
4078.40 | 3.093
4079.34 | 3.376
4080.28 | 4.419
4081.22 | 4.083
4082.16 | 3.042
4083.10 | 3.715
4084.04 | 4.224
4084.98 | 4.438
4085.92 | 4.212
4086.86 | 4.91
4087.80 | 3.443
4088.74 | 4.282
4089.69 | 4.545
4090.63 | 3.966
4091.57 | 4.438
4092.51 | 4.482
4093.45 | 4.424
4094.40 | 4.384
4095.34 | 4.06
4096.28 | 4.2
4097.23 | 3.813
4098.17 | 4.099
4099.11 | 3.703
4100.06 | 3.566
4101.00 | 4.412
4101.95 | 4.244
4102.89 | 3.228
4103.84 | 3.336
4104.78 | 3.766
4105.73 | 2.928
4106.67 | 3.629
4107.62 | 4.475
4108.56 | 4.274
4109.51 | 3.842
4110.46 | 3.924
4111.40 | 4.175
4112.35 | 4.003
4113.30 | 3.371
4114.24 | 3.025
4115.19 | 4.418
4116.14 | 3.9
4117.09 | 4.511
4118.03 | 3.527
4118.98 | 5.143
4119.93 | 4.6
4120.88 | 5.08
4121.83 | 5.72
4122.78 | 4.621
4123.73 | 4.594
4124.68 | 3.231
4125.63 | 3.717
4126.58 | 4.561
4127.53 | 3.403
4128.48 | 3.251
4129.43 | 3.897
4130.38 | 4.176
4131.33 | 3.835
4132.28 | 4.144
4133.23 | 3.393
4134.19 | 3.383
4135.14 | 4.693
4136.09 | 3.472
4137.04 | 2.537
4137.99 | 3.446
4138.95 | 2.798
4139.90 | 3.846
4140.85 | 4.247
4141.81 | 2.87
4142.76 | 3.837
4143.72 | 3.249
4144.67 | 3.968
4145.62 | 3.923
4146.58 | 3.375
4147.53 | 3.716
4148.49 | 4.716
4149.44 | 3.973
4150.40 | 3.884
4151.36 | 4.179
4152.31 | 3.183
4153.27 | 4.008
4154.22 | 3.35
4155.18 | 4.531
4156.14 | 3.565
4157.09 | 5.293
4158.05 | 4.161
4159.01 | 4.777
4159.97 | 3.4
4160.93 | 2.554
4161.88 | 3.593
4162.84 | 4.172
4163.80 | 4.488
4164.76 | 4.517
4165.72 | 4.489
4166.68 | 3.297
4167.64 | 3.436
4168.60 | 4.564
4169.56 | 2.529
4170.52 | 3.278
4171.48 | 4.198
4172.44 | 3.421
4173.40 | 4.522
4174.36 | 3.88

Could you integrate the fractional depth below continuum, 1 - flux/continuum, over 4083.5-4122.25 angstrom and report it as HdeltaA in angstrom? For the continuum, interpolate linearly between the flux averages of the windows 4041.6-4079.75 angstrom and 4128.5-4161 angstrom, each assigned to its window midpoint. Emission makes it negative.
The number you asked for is -3.3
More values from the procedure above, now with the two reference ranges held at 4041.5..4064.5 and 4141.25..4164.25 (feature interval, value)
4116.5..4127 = -1.8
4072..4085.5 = -0.5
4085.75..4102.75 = -1.6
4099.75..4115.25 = 0.1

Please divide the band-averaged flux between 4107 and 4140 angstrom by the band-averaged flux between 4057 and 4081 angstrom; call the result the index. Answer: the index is 1.06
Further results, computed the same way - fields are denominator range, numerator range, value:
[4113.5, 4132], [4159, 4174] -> 0.91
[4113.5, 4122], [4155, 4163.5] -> 0.92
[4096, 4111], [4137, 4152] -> 0.96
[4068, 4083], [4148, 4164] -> 1.06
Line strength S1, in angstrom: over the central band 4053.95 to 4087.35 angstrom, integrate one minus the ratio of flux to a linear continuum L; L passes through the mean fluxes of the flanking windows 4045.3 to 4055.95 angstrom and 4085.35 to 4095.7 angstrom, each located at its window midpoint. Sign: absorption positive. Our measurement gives 1.9 angstrom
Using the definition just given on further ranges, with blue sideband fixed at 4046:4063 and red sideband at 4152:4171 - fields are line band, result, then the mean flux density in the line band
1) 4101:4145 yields -0.8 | 3.88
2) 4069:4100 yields -2.0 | 4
